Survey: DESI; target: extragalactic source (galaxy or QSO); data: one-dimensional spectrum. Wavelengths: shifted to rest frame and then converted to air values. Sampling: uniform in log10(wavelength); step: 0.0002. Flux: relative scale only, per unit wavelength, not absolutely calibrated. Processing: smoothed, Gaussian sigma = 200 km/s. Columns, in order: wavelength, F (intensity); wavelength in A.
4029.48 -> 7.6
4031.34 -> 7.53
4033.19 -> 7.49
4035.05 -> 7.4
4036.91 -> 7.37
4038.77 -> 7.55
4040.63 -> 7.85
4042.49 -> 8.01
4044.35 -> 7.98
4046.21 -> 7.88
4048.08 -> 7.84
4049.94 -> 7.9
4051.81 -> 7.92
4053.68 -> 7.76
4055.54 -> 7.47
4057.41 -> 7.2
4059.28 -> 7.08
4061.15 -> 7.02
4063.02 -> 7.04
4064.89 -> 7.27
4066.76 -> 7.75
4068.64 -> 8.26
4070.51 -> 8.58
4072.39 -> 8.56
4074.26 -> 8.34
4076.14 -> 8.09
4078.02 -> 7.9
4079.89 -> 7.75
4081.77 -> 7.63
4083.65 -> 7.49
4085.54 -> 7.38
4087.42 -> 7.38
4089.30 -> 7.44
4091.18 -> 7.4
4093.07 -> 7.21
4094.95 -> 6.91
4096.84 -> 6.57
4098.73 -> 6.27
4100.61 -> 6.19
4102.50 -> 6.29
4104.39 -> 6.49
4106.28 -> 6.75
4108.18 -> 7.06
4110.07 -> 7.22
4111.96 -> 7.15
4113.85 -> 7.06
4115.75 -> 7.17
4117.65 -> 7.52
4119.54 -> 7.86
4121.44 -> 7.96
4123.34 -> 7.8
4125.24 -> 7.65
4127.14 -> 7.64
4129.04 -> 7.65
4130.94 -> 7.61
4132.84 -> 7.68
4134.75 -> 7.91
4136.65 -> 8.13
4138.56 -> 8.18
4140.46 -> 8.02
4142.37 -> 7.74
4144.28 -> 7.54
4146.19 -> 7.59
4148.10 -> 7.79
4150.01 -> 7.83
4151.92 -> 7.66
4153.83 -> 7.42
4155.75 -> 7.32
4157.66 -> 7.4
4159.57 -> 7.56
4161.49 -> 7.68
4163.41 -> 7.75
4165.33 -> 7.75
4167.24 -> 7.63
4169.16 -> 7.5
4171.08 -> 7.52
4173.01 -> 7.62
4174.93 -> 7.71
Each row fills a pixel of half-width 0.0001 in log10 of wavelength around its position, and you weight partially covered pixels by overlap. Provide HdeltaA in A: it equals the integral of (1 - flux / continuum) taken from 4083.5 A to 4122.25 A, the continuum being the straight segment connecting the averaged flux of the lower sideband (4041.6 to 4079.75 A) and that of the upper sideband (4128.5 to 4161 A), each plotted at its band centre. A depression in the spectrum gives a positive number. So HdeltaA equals 3.4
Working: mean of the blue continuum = 7.79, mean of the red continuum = 7.71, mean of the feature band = 7.07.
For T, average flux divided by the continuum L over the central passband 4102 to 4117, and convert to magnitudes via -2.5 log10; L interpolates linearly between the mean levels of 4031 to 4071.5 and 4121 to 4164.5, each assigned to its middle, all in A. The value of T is 0.11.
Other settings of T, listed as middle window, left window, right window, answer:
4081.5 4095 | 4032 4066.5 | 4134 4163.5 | 0.04 mag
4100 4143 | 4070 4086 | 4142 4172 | 0.05 mag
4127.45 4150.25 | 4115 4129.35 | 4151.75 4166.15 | -0.03 mag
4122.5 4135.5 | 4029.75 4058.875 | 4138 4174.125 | -0.01 mag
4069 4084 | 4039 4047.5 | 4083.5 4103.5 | -0.12 mag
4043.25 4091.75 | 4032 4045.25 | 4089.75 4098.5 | -0.06 mag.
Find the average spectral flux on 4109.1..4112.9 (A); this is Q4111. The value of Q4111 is 7.19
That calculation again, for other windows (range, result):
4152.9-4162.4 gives 7.47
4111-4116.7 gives 7.13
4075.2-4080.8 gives 7.92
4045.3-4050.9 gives 7.86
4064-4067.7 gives 7.51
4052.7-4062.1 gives 7.31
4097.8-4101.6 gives 6.24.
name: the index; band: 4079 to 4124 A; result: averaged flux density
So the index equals 7.16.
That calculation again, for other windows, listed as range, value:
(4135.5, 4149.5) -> 7.86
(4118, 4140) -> 7.82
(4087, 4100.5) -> 6.96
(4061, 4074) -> 7.86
